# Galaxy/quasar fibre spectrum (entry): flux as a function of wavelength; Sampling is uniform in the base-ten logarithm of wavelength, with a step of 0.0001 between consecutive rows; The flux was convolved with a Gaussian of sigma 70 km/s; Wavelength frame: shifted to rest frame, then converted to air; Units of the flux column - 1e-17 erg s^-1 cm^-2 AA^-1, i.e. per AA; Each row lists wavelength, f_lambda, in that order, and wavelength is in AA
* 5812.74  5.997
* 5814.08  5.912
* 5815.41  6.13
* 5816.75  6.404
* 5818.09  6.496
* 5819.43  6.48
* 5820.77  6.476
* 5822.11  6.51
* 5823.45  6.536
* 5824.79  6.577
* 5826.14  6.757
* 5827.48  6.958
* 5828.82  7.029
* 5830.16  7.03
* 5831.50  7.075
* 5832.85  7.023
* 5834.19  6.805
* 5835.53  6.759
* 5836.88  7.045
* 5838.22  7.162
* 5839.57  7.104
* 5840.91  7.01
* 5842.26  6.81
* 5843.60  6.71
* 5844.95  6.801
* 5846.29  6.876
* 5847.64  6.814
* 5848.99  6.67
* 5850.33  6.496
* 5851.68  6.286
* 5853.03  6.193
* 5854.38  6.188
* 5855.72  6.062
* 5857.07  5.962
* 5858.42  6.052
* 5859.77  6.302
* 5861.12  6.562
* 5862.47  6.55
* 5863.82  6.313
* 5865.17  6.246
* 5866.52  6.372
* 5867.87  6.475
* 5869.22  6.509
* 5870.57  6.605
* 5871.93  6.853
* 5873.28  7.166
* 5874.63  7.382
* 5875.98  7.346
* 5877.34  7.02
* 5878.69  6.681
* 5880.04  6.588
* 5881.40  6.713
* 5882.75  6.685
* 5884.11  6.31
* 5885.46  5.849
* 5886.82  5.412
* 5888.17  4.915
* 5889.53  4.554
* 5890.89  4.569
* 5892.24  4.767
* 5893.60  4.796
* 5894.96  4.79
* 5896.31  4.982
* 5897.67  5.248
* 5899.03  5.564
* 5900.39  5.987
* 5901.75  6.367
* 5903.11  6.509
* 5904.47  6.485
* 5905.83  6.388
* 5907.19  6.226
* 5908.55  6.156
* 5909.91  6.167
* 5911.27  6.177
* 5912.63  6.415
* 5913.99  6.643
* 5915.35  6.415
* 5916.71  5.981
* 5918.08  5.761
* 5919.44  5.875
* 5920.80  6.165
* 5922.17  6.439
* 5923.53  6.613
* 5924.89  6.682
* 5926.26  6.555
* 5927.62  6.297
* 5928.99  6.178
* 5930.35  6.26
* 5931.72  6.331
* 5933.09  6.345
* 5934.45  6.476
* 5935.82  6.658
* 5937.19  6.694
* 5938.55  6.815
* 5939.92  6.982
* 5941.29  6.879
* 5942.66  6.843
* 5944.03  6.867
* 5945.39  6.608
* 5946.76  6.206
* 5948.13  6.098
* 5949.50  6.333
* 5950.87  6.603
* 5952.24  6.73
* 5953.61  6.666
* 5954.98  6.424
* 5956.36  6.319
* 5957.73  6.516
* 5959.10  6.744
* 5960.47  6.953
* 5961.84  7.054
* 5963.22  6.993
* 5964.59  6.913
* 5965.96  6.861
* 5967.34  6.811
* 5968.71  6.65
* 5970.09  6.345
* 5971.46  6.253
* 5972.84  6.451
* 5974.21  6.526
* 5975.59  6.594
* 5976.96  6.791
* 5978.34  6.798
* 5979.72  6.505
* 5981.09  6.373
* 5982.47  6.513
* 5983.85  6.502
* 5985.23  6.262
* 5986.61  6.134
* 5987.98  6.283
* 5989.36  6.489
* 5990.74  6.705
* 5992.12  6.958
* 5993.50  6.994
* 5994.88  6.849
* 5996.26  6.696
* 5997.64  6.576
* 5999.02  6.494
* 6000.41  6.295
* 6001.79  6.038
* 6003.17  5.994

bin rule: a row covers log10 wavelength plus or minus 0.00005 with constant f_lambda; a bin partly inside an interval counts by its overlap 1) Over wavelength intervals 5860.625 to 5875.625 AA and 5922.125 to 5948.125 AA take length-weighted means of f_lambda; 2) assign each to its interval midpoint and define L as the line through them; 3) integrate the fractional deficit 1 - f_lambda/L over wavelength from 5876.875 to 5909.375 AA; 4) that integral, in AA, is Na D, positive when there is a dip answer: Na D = 4.0 AA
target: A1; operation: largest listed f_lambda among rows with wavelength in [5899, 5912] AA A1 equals 6.509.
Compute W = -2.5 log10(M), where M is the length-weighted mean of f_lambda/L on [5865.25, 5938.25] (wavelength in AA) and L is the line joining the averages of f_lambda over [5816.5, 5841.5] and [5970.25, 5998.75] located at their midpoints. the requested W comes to 0.086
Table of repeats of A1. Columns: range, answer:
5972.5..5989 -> 6.798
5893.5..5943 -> 6.982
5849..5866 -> 6.562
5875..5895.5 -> 7.346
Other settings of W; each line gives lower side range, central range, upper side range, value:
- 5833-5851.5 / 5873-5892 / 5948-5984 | 0.10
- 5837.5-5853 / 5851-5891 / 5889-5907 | -0.03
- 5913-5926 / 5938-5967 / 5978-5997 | -0.04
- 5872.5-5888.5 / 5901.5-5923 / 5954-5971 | 0.06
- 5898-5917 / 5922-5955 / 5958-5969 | 0.01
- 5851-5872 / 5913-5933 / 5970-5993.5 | 0.02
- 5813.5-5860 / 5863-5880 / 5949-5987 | -0.02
